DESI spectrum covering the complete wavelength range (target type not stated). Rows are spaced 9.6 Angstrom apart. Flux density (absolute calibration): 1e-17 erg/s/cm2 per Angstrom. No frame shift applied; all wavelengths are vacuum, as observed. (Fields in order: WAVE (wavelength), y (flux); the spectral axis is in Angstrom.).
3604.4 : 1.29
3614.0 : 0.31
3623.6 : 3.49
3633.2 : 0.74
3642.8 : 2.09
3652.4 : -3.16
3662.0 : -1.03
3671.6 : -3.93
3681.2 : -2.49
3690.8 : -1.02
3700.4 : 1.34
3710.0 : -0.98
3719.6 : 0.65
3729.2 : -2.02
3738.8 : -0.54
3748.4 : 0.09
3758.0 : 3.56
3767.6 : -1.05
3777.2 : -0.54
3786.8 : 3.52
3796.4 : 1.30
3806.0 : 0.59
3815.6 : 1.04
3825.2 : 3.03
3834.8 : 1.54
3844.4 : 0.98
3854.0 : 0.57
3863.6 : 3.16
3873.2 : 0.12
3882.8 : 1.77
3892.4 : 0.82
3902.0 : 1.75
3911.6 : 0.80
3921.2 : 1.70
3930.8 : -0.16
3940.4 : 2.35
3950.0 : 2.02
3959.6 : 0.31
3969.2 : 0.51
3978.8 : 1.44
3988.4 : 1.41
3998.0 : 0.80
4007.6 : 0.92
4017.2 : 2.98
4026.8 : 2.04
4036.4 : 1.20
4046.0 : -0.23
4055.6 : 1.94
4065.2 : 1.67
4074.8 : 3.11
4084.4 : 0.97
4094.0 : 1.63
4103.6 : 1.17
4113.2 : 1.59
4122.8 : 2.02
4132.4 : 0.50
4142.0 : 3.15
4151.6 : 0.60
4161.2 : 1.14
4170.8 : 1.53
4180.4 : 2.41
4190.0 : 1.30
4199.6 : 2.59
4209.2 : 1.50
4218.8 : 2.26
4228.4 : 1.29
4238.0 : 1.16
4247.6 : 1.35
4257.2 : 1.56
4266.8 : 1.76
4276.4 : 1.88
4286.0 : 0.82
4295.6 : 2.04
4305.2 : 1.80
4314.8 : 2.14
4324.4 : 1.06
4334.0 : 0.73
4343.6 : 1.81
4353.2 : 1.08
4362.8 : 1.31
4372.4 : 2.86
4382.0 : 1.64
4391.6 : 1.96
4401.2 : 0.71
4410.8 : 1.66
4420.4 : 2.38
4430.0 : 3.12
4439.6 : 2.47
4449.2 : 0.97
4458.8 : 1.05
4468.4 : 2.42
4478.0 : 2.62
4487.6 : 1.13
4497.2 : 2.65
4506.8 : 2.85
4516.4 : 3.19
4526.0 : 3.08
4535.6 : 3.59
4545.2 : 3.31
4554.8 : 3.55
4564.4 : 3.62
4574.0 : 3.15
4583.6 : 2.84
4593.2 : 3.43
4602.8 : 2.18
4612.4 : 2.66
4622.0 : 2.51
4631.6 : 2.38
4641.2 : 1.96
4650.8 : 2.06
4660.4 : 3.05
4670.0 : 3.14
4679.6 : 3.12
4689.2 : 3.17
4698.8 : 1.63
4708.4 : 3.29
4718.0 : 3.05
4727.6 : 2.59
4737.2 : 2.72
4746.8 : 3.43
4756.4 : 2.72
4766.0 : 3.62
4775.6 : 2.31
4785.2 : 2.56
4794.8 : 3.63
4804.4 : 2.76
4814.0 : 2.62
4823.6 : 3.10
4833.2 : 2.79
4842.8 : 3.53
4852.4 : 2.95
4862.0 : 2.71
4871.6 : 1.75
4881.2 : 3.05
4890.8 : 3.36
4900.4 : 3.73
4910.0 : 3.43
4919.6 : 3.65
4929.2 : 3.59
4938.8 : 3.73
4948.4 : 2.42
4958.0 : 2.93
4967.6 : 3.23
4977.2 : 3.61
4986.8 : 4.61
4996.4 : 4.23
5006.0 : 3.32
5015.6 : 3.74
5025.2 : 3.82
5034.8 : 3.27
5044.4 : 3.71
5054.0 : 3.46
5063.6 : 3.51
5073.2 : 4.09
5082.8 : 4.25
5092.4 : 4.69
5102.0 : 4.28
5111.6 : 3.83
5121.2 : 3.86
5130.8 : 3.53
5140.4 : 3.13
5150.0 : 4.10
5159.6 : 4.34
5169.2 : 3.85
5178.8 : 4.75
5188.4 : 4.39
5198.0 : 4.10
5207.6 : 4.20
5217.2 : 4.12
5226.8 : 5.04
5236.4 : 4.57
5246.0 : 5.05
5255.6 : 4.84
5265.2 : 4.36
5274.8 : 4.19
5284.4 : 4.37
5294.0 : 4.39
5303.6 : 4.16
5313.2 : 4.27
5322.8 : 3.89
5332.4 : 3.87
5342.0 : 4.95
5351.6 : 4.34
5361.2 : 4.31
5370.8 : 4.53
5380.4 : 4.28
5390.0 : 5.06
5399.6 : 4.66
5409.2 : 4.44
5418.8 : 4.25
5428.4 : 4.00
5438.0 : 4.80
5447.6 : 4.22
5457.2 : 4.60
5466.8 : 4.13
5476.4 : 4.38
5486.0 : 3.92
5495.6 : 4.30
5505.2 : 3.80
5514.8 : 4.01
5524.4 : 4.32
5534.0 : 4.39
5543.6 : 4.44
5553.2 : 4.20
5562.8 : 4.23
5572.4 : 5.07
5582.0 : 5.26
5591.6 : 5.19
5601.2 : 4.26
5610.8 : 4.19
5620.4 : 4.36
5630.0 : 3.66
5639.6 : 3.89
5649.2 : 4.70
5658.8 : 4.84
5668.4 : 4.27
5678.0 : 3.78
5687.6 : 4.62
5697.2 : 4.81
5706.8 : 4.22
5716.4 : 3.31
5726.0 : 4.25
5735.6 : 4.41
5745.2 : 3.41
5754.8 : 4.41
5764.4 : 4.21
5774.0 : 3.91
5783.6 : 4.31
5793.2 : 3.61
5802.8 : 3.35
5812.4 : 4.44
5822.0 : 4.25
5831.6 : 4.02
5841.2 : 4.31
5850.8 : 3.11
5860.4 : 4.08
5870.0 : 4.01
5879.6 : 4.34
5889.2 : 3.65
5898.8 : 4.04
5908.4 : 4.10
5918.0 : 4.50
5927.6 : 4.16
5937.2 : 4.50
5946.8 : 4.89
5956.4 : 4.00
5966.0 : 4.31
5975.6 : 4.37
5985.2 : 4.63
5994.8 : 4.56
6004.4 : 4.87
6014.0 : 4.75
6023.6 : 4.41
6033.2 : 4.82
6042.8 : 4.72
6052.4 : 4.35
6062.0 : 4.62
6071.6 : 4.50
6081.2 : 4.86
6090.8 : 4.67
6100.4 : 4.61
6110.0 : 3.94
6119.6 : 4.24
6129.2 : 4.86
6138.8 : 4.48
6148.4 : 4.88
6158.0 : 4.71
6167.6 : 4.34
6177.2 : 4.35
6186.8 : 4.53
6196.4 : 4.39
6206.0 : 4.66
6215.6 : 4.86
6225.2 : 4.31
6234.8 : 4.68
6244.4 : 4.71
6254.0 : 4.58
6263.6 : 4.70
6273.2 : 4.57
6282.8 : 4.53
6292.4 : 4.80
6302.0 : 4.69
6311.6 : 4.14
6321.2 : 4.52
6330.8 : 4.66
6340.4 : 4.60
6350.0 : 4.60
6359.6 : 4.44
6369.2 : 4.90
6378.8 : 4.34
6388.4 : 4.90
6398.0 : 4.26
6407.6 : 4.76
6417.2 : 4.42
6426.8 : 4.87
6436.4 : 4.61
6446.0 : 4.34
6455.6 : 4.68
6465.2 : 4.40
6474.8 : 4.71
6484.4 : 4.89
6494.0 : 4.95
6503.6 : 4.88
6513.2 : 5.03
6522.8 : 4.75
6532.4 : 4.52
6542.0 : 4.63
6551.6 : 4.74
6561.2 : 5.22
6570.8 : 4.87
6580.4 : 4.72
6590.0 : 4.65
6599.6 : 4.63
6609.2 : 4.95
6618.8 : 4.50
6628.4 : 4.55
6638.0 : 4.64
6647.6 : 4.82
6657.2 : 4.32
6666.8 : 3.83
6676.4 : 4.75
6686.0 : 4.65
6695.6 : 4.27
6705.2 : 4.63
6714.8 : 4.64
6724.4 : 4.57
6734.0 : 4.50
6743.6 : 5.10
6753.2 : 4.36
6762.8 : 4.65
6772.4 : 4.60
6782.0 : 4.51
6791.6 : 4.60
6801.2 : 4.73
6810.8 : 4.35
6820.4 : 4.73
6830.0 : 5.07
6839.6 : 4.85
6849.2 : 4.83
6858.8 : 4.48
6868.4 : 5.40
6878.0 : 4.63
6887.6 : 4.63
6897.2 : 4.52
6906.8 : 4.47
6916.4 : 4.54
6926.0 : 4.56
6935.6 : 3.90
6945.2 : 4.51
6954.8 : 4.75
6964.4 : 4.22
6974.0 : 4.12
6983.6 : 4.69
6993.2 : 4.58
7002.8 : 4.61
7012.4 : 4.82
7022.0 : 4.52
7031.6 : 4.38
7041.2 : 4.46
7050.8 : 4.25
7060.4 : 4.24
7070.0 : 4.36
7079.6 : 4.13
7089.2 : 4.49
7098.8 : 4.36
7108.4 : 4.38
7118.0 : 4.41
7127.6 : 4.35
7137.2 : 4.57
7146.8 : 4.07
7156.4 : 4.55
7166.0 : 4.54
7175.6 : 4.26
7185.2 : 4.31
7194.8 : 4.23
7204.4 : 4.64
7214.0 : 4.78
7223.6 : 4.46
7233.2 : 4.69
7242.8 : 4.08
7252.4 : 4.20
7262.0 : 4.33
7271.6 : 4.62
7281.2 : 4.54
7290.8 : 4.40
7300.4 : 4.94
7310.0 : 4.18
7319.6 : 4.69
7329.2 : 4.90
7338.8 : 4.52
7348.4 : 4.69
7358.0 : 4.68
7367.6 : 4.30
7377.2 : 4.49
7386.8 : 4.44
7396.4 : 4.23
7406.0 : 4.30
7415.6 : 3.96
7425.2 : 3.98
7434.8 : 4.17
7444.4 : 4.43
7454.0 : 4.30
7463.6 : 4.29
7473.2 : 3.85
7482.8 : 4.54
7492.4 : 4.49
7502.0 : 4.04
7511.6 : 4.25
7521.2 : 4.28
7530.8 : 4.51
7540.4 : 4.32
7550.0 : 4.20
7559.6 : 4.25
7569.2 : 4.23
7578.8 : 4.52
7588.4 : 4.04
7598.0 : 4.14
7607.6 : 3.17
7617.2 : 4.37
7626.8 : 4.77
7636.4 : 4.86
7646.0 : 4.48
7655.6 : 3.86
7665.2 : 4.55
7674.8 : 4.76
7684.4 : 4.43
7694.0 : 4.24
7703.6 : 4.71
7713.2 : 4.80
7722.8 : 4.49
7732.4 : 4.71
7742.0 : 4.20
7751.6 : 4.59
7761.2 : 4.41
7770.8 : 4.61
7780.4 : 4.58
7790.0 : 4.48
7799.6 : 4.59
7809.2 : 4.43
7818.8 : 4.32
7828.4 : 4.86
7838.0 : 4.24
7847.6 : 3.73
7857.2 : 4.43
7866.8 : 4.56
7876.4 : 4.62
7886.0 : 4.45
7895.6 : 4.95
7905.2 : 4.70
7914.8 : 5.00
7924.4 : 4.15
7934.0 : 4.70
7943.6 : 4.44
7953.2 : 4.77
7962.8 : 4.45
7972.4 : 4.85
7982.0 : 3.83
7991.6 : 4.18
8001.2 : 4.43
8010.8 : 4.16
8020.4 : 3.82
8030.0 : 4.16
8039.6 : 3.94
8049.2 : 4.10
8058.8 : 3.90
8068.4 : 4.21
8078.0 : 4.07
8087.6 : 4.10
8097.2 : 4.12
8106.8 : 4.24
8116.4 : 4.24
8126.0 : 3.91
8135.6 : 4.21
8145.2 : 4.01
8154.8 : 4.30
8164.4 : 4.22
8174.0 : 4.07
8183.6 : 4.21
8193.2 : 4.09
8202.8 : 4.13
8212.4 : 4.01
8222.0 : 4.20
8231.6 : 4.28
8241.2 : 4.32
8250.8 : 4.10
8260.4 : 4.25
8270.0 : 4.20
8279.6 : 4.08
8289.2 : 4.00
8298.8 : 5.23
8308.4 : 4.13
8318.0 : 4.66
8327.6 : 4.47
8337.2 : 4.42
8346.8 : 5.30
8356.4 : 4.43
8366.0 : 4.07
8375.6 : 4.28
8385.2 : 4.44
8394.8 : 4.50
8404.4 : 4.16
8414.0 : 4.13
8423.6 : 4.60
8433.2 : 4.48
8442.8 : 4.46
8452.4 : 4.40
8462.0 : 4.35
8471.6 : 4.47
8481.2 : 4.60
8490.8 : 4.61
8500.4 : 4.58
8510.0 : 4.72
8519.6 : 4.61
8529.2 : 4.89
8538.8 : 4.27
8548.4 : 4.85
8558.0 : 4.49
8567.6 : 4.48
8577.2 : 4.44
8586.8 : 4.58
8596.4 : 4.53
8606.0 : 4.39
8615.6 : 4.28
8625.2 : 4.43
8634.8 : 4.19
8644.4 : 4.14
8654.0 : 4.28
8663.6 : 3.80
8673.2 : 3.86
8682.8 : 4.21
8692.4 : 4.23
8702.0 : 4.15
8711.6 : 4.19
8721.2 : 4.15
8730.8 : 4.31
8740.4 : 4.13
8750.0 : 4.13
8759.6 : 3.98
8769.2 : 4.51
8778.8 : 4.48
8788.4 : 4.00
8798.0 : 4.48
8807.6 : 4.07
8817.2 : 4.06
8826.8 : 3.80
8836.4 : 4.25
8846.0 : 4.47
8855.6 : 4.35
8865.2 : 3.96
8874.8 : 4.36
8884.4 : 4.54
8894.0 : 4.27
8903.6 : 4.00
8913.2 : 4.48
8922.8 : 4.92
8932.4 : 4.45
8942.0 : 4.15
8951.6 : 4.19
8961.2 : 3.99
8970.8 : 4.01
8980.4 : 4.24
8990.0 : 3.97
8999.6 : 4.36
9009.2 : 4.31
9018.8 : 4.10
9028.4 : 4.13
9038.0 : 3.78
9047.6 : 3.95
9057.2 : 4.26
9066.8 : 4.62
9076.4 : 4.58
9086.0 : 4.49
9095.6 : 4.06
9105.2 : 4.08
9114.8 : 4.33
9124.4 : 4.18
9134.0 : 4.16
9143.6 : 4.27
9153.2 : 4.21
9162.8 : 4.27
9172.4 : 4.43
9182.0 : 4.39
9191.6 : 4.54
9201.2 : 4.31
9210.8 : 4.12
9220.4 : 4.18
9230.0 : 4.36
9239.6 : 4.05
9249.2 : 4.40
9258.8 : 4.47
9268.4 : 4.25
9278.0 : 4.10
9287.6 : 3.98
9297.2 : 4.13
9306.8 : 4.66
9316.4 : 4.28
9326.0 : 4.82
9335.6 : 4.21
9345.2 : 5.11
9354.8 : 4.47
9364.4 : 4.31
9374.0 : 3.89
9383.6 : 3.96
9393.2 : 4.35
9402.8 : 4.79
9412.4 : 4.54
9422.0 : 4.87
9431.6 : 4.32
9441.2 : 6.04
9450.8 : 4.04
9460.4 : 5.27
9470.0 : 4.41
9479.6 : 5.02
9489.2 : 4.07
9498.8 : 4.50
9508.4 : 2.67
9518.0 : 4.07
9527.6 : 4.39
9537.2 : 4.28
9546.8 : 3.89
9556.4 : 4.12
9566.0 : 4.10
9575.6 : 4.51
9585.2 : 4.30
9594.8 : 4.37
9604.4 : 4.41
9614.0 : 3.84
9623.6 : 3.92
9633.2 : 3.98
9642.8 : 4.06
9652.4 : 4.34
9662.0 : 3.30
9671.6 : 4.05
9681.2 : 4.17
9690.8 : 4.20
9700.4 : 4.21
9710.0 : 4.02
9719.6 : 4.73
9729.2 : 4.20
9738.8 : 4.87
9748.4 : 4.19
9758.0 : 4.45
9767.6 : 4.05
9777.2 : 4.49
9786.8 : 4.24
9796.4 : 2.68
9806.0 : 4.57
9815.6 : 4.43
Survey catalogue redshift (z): 0.13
